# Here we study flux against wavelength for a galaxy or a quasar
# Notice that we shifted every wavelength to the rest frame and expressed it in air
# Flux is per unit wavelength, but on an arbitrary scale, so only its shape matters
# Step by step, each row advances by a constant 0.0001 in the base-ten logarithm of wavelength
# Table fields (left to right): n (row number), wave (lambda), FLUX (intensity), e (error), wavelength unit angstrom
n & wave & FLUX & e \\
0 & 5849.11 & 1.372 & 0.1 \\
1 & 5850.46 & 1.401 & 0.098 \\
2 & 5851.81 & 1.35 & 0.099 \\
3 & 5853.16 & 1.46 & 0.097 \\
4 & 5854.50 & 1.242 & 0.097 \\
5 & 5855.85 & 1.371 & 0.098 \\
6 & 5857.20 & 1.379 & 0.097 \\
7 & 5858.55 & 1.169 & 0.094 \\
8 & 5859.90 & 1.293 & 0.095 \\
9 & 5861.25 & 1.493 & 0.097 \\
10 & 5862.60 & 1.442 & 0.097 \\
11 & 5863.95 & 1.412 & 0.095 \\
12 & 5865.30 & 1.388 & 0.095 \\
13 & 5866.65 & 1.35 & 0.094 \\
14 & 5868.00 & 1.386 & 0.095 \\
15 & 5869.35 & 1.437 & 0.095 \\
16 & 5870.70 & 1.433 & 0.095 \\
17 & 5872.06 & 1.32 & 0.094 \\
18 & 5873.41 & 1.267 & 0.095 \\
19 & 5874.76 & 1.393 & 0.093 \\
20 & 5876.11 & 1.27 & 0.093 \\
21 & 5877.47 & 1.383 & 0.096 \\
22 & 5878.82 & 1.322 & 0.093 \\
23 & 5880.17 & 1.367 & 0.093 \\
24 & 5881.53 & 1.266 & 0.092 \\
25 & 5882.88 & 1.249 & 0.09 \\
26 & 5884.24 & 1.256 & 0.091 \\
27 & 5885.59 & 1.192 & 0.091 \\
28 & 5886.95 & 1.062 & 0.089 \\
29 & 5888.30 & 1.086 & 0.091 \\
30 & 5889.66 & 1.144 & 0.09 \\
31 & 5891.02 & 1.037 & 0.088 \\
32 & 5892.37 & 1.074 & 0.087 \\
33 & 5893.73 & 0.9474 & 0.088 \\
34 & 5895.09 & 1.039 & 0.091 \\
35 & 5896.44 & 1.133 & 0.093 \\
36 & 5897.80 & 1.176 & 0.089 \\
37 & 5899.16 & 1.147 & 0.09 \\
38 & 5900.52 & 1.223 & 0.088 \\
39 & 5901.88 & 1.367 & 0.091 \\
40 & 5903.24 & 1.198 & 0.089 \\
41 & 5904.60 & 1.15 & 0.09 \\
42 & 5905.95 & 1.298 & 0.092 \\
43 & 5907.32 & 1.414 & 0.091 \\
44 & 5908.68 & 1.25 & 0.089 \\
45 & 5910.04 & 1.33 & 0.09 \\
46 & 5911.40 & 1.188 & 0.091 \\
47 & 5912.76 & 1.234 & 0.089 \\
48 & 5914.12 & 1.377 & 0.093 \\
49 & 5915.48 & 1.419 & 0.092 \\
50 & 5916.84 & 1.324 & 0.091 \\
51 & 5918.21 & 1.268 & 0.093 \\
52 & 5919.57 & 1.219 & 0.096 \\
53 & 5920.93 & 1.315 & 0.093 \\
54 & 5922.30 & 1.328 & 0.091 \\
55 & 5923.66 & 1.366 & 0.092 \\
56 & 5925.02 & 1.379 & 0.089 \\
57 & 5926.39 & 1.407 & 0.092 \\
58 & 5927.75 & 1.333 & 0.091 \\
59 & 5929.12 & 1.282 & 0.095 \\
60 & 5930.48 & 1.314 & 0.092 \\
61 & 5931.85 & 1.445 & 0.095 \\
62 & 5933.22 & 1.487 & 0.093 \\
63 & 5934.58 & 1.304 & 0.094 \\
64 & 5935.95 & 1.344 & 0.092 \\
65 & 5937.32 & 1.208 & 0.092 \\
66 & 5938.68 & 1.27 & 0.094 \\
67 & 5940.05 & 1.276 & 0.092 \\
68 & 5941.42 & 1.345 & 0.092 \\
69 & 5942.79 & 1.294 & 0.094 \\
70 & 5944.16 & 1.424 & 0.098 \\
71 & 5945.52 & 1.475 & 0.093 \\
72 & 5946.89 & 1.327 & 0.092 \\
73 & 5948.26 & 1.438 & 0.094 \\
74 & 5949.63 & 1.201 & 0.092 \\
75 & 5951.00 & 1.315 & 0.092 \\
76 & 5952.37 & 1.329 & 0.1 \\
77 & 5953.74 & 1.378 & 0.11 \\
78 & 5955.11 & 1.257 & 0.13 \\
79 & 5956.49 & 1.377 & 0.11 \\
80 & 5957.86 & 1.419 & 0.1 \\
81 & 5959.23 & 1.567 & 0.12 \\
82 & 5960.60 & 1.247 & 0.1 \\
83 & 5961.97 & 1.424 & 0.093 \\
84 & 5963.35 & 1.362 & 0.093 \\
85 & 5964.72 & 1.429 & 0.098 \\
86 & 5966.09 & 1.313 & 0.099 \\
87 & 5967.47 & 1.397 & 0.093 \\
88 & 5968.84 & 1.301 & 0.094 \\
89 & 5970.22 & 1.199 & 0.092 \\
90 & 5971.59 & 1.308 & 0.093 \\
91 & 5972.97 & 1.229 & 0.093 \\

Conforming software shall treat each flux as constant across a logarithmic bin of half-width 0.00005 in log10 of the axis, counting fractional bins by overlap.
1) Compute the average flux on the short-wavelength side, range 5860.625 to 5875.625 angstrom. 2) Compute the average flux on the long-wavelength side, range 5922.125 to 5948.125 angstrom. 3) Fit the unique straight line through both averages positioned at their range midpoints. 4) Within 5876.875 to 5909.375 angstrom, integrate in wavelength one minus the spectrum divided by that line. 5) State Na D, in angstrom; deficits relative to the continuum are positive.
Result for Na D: 4.2 angstrom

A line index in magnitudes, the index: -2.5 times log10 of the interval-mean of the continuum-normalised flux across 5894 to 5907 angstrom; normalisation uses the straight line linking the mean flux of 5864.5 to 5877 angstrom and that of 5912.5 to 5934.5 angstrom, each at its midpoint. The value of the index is 0.14 mag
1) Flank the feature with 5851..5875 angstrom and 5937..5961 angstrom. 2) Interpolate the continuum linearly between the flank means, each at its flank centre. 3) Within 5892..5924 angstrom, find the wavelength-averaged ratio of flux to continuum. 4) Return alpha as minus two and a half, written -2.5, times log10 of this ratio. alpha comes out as 0.09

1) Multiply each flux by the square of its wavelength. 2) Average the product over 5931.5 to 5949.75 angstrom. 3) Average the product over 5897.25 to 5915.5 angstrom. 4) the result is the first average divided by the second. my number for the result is 1.1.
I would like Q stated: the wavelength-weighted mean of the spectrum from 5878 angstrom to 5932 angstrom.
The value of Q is 1.25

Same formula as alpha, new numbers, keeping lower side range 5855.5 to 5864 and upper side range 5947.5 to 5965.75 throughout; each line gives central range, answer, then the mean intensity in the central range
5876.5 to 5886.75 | 0.07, 1.28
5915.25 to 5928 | 0.02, 1.33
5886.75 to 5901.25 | 0.23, 1.1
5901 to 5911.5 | 0.07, 1.28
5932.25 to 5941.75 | 0.03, 1.32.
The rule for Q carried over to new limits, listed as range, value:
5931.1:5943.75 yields 1.33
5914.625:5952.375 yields 1.34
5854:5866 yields 1.36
